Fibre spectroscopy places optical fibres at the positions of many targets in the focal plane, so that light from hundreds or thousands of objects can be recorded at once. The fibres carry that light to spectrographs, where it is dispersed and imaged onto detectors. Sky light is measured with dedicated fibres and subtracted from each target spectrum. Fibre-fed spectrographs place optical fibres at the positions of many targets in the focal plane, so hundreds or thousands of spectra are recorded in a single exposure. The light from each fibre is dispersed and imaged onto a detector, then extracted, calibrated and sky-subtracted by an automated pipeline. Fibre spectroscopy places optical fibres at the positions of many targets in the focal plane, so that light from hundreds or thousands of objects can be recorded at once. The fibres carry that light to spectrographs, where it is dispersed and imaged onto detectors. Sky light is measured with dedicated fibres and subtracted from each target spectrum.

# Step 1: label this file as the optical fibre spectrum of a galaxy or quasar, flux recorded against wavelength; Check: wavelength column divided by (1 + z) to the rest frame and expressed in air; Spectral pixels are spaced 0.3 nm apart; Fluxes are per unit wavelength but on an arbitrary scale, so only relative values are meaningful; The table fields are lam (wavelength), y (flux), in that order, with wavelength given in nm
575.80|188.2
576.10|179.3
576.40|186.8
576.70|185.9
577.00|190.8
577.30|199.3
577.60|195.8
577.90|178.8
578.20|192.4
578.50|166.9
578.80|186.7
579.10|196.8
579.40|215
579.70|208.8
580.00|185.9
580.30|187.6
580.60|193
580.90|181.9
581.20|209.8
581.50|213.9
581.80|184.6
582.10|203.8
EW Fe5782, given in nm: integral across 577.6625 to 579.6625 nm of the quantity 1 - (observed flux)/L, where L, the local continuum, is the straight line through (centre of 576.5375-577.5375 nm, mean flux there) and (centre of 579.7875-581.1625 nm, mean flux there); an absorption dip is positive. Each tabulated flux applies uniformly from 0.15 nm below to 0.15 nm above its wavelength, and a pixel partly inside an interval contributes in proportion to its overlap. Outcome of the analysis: 0.00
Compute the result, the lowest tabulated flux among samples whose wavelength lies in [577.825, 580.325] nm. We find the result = 166.9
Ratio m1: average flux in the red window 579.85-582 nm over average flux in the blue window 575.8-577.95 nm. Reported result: 1.03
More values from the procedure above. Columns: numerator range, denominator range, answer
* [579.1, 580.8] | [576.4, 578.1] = 1.04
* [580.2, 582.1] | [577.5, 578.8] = 1.07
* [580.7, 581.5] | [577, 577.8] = 1.02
